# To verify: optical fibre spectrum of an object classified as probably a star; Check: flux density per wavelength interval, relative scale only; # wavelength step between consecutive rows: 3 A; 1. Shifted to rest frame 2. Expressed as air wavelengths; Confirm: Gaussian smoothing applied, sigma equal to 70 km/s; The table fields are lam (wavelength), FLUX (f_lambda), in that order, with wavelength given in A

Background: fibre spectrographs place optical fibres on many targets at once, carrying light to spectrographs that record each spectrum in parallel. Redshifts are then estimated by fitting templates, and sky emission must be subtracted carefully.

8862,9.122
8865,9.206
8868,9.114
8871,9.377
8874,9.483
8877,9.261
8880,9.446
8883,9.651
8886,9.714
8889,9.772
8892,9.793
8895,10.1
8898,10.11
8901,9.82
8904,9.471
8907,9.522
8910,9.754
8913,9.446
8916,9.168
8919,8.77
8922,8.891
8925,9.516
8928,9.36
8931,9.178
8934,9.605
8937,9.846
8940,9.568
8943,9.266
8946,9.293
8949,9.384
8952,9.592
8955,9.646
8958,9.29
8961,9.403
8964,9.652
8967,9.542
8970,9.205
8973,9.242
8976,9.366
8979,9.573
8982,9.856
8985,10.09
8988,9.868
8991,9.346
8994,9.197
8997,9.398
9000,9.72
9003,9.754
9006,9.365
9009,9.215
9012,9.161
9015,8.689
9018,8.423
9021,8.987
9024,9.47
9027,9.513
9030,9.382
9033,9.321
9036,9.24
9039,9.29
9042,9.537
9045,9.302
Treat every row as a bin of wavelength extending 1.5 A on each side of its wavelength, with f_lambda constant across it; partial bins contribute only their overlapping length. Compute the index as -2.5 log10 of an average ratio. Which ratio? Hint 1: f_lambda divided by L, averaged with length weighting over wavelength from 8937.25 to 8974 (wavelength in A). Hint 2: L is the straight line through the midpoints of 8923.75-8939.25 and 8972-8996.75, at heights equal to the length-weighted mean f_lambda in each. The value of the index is 0.01 mag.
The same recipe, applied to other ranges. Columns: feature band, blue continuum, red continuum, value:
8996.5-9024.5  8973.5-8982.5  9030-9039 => 0.02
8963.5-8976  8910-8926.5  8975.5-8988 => 0.03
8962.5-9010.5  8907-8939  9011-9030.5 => -0.04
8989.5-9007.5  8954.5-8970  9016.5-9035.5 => -0.02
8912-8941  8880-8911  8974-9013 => 0.04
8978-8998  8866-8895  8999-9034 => -0.04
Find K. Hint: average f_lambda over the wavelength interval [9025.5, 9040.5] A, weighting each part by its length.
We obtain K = 9.35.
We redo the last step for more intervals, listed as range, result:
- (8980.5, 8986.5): 9.97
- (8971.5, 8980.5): 9.39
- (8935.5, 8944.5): 9.56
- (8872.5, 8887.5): 9.51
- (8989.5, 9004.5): 9.48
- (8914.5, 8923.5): 8.94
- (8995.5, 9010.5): 9.49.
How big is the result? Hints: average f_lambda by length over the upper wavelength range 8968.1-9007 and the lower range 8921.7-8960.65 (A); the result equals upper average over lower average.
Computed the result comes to 1.01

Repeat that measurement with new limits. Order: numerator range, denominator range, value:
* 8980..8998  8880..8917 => 0.99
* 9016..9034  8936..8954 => 0.97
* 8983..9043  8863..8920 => 0.98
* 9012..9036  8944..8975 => 0.97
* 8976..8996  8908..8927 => 1.04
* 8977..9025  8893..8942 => 0.99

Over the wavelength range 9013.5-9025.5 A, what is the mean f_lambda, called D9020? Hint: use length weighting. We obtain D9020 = 8.89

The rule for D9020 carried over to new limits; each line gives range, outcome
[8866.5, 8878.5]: 9.31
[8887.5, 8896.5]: 9.89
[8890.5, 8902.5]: 9.96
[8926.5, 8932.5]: 9.27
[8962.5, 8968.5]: 9.6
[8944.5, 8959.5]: 9.44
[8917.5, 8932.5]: 9.14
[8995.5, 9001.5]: 9.56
